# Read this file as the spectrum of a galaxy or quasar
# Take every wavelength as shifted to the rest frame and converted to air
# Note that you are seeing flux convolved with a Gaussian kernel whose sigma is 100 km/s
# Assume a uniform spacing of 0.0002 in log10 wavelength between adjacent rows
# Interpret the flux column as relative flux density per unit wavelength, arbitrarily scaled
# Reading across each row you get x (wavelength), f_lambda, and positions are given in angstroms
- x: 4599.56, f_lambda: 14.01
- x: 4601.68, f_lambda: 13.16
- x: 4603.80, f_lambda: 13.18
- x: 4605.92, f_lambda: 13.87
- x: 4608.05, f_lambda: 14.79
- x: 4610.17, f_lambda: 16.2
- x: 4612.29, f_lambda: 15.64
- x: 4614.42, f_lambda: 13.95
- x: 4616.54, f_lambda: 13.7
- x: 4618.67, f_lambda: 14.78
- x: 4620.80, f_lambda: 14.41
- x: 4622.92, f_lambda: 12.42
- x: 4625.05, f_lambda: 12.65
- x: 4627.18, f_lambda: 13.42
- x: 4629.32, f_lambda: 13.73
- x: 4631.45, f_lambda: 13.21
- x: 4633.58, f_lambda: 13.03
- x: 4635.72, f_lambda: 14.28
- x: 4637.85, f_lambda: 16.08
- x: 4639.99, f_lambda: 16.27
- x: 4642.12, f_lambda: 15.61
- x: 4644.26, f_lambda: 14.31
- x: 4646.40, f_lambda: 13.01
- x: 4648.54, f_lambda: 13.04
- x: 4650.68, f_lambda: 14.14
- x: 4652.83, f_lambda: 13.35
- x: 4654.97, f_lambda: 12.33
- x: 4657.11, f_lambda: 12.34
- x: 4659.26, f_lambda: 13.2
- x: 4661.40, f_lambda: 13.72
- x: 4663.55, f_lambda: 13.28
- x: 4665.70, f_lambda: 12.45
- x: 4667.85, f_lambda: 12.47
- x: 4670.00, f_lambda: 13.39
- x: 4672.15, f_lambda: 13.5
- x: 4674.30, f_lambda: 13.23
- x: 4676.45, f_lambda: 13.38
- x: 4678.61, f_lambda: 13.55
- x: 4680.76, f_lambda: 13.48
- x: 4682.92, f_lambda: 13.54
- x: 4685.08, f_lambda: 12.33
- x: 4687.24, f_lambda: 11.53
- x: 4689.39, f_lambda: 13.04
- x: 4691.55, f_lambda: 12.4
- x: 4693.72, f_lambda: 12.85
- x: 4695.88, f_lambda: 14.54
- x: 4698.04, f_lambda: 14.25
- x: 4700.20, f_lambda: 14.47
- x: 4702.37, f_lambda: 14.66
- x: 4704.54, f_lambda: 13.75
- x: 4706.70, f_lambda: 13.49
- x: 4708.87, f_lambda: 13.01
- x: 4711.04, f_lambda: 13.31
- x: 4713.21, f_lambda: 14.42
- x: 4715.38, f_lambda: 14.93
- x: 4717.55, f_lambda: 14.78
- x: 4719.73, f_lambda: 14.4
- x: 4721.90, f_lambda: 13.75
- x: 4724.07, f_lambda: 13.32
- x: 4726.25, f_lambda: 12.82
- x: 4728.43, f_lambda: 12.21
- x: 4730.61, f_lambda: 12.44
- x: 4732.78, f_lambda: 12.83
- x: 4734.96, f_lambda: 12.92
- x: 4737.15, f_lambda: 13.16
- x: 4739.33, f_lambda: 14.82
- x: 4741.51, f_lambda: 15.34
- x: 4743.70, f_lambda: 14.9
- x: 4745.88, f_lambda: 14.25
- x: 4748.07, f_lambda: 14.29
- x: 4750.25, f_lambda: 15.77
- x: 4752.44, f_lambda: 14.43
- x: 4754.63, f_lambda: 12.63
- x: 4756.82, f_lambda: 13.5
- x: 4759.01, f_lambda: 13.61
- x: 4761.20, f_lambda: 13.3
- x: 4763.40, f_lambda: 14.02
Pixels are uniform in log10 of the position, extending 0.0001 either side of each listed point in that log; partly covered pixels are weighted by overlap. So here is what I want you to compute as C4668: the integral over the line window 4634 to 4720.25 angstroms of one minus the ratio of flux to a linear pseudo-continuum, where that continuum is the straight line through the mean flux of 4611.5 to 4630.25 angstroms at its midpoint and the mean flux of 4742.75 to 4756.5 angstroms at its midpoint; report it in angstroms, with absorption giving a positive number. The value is 2.46 angstroms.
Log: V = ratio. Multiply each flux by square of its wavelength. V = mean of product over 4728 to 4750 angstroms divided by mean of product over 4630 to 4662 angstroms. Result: 1.0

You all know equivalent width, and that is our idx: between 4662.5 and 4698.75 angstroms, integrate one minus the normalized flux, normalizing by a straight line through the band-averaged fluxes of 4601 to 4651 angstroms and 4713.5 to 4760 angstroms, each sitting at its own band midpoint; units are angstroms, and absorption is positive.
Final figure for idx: 2.3 angstroms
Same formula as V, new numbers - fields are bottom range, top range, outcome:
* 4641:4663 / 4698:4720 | 1.07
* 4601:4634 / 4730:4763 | 1.06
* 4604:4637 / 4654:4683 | 0.96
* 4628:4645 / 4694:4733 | 0.98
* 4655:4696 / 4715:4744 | 1.08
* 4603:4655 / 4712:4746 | 1.02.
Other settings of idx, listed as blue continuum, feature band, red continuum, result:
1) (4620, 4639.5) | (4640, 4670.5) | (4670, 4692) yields -0.1 angstroms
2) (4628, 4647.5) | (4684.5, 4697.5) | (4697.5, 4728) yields 1.1 angstroms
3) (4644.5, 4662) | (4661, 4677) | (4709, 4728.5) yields 0.2 angstroms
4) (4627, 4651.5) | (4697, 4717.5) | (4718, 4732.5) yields -1.0 angstroms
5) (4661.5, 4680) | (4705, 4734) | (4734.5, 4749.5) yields 0.9 angstroms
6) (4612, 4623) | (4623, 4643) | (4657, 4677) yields -0.4 angstroms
